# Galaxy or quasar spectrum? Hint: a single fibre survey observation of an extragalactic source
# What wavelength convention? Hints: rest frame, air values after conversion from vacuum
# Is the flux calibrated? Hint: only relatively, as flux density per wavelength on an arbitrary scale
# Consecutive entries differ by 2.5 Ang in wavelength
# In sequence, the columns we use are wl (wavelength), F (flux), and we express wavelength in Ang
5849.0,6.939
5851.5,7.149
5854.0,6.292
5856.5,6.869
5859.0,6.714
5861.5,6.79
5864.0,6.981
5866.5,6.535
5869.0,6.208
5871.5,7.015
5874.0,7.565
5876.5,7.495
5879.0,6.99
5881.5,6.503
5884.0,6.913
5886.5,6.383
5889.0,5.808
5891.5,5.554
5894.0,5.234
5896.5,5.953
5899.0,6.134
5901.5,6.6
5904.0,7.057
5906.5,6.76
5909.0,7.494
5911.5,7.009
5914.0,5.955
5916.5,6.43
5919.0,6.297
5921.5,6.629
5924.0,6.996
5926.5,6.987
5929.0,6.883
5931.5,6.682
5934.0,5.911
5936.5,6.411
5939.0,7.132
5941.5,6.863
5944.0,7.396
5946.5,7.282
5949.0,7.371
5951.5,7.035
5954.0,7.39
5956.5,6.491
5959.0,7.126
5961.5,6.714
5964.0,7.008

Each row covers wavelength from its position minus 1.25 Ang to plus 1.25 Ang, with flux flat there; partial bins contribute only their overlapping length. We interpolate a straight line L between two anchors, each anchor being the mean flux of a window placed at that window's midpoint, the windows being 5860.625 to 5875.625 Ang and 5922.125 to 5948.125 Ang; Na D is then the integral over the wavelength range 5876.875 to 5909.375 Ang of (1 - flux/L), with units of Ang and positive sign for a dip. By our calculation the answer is 2.1 Ang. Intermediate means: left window 6.87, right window 6.86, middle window 6.41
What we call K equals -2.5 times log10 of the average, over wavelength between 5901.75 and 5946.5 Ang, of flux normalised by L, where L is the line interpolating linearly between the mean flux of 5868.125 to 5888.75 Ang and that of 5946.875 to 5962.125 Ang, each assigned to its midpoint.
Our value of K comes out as 0.03 mag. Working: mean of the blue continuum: 6.84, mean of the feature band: 6.77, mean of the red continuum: 7.05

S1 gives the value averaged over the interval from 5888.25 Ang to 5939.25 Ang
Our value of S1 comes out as 6.47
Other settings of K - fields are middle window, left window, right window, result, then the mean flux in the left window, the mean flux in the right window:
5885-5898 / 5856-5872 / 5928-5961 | 0.17 mag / 6.71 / 6.92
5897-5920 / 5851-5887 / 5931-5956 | 0.04 mag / 6.83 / 6.94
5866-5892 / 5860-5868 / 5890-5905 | -0.04 mag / 6.75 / 6.07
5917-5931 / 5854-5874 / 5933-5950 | 0.02 mag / 6.76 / 6.92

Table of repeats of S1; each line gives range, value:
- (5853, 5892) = 6.69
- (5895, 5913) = 6.68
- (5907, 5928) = 6.73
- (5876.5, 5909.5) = 6.43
